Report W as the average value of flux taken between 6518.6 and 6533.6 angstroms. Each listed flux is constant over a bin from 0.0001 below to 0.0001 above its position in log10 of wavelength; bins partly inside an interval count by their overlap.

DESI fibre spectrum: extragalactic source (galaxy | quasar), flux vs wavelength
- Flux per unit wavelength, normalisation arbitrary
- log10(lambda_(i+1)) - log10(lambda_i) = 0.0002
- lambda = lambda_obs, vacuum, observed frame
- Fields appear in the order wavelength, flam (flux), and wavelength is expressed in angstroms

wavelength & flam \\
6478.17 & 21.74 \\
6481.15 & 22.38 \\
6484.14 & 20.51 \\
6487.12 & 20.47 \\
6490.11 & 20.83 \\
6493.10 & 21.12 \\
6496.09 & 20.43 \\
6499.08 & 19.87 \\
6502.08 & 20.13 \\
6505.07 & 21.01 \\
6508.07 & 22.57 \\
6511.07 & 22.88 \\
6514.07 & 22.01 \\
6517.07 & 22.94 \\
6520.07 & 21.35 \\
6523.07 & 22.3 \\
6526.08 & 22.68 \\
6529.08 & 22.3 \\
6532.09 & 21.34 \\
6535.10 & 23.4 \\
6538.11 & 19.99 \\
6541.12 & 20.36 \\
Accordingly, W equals 22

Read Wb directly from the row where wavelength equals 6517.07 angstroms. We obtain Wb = 22.94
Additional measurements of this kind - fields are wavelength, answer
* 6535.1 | 23.4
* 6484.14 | 20.51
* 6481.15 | 22.38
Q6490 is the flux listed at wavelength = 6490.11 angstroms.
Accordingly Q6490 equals 20.83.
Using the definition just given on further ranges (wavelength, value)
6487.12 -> 20.47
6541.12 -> 20.36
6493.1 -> 21.12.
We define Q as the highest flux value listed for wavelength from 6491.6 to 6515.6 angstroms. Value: 22.88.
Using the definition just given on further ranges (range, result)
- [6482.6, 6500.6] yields 21.12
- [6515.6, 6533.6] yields 22.94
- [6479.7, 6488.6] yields 22.38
